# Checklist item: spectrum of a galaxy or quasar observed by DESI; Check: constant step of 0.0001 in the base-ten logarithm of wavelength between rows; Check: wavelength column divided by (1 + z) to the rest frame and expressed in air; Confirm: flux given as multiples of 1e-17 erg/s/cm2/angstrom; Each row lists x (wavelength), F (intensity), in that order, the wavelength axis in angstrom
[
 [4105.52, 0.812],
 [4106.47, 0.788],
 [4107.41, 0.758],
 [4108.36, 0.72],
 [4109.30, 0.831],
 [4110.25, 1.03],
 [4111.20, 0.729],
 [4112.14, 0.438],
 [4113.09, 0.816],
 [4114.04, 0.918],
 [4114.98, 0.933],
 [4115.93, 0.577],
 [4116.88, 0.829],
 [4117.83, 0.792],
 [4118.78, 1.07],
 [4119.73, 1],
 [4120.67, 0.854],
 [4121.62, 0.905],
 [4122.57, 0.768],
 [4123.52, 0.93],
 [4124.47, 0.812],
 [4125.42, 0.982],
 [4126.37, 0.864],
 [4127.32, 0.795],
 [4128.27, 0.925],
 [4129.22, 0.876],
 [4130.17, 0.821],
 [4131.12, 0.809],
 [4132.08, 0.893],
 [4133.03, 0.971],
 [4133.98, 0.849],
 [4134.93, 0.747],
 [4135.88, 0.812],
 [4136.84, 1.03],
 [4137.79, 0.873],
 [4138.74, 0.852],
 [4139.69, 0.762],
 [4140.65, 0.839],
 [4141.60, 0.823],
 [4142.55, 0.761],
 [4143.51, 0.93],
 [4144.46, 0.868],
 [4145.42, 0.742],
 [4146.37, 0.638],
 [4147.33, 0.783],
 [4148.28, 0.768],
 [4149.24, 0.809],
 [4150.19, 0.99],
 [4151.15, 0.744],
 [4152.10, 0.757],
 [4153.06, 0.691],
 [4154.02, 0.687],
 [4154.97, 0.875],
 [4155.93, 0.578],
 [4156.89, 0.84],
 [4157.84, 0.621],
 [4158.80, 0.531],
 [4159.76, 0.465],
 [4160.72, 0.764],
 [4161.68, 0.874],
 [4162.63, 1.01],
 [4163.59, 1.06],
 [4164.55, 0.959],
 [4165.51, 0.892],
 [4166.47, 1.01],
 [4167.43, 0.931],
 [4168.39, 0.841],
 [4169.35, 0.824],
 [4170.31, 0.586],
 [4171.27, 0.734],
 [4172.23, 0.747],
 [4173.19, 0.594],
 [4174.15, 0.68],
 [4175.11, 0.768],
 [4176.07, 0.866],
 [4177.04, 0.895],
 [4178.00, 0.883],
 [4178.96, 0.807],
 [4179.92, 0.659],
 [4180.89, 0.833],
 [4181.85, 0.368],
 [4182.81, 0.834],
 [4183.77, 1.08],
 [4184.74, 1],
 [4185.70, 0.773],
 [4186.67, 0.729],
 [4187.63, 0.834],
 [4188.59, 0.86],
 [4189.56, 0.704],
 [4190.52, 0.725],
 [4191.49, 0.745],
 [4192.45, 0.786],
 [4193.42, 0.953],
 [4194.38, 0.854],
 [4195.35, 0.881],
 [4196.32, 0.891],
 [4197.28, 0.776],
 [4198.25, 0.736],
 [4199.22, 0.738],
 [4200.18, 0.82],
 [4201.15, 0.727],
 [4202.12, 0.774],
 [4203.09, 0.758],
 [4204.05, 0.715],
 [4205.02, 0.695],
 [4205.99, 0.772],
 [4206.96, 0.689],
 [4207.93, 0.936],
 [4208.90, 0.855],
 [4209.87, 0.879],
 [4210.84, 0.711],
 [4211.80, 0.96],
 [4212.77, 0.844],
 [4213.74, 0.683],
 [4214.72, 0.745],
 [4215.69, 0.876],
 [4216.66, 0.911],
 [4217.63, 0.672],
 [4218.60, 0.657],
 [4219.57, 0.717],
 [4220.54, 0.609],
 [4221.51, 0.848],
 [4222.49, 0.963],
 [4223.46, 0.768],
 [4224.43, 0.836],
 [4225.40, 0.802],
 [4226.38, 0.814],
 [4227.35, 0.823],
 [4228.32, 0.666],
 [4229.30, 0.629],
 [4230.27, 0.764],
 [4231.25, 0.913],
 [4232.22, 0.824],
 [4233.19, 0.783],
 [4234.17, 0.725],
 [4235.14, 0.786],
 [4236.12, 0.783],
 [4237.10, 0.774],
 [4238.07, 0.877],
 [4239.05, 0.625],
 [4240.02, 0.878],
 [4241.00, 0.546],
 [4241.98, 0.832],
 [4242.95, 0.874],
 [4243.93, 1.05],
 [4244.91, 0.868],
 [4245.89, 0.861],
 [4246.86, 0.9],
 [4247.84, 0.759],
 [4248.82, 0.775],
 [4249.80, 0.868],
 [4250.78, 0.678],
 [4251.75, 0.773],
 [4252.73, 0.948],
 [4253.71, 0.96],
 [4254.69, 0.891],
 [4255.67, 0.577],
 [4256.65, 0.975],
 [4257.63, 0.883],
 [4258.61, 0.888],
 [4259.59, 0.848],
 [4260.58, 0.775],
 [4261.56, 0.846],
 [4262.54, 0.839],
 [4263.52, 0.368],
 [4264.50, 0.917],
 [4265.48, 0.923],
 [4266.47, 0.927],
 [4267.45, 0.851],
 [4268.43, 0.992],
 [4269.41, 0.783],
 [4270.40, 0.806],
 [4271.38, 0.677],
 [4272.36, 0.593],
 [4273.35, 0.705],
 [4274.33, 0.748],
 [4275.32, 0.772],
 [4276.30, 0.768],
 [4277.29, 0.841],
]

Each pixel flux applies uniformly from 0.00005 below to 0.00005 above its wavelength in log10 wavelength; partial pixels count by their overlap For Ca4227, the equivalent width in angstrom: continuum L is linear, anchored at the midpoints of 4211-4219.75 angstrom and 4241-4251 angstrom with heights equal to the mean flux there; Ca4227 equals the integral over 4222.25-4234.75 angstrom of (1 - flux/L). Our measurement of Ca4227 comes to 0.3 angstrom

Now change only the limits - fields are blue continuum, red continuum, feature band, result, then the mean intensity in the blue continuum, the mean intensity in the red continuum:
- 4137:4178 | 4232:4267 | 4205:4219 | 0.2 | 0.795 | 0.817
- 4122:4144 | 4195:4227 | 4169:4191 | 1.2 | 0.858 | 0.789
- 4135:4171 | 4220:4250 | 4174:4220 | 0.5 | 0.805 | 0.8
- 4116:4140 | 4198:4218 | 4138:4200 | 2.3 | 0.869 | 0.787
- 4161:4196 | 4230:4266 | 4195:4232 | 1.5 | 0.822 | 0.815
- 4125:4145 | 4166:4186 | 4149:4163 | 1.4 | 0.86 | 0.796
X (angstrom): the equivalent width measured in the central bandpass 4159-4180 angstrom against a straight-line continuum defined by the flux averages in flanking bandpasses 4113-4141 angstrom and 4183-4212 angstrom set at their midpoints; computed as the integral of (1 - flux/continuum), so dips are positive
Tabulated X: 0.5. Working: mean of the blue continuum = 0.864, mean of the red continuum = 0.811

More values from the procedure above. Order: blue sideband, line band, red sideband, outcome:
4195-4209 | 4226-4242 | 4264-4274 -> 0.7 angstrom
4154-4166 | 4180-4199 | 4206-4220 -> -0.3 angstrom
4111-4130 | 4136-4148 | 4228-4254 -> 0.2 angstrom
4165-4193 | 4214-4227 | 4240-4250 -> 0.5 angstrom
